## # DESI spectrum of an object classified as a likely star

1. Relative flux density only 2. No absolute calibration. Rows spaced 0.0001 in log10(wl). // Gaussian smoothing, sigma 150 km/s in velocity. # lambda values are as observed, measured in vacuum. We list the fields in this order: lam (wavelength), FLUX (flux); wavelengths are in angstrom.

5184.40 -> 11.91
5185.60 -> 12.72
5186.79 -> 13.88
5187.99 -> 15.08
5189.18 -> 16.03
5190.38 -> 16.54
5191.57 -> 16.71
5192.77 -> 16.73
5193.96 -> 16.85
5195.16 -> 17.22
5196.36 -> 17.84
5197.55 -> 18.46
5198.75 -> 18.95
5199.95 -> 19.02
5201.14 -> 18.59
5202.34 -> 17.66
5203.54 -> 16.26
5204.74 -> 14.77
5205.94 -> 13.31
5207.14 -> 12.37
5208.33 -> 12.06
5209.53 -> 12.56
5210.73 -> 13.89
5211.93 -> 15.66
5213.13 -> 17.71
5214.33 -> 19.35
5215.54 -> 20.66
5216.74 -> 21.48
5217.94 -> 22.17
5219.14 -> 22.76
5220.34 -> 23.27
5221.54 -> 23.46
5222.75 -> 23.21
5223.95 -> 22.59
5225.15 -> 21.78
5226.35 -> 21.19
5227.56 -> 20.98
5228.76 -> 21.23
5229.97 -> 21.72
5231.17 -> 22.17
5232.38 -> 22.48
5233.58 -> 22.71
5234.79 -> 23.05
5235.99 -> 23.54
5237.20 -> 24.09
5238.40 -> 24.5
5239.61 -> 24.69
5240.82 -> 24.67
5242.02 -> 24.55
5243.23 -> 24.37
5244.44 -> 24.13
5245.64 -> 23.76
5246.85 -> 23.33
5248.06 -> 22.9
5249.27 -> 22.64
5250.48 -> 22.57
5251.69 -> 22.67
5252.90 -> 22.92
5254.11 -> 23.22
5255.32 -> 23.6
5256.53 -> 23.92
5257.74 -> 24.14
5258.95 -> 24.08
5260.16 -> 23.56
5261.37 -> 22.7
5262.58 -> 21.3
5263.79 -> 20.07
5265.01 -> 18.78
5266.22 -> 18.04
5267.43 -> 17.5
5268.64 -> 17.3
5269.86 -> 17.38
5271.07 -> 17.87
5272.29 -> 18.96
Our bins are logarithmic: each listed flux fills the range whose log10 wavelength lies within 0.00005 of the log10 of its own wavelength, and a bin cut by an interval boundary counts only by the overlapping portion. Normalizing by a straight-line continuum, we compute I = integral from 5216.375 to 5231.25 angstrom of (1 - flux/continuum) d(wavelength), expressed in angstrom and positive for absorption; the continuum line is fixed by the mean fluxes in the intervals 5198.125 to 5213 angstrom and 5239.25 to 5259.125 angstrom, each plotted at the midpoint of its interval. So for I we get -2.6 angstrom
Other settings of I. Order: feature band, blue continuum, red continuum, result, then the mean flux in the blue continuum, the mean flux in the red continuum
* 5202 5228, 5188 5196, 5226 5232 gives 1.5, 16.6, 21.5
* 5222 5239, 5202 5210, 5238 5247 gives -1.3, 14.1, 24.3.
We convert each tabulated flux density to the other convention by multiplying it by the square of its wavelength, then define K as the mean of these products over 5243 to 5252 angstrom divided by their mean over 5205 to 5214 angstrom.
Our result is 1.67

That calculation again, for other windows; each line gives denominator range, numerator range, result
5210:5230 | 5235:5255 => 1.15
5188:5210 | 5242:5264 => 1.46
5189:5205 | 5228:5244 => 1.37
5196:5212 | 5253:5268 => 1.41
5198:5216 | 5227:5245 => 1.46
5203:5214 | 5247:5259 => 1.64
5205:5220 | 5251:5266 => 1.34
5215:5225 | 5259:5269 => 0.92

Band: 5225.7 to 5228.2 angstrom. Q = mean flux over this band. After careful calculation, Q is 21.1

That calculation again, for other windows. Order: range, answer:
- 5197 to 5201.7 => 18.8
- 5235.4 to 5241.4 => 24.3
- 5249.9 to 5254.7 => 22.8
